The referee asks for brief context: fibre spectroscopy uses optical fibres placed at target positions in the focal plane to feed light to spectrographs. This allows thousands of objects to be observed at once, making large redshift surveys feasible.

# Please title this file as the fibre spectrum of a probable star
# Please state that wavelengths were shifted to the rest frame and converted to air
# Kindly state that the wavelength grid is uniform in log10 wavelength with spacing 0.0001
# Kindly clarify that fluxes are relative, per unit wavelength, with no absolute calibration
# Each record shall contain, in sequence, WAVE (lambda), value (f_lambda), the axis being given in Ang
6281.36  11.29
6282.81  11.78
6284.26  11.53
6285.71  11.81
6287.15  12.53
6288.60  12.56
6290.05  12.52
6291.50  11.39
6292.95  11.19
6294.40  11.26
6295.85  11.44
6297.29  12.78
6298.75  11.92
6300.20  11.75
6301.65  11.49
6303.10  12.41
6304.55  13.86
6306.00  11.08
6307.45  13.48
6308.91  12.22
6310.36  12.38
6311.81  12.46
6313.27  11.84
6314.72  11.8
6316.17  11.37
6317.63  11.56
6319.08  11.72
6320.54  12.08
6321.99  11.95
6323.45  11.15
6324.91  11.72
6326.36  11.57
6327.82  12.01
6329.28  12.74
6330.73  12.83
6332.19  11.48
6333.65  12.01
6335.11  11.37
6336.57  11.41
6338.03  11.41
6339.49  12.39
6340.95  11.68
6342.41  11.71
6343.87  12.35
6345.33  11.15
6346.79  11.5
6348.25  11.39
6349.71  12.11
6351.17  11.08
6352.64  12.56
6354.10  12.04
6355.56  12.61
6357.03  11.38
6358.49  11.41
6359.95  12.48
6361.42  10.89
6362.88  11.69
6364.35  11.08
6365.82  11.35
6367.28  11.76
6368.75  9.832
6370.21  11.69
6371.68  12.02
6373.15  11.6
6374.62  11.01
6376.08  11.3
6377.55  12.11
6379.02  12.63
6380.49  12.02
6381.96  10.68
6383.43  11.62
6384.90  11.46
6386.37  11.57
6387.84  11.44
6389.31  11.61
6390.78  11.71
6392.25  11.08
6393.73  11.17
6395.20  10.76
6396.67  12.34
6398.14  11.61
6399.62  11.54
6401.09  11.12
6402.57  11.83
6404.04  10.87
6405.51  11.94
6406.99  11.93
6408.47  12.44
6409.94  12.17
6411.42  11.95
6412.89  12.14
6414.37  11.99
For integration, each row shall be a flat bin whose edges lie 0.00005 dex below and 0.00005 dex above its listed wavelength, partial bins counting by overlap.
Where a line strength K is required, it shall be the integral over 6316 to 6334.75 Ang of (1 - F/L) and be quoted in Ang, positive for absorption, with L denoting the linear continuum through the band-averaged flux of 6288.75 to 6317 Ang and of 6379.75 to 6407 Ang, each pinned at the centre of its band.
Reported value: 0.1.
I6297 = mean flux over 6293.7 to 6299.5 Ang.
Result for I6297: 11.9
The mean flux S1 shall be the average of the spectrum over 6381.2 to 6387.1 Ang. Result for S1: 11.3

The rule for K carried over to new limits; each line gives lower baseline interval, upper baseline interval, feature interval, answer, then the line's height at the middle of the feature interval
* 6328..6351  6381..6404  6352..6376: 0.1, 11.6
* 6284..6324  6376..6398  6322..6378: 0.4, 11.8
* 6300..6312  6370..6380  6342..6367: 0.5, 12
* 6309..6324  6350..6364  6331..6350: 0.2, 11.8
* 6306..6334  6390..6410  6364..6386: 0.4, 11.7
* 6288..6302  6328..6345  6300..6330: -0.4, 11.9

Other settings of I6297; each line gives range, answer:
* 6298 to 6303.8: 11.9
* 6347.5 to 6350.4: 11.8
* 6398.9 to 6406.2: 11.5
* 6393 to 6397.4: 11.4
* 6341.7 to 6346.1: 11.7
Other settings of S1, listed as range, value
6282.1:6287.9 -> 11.9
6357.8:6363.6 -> 11.6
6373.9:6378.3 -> 11.5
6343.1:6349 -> 11.6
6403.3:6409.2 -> 11.8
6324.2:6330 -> 12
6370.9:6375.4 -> 11.5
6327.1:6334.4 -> 12.2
